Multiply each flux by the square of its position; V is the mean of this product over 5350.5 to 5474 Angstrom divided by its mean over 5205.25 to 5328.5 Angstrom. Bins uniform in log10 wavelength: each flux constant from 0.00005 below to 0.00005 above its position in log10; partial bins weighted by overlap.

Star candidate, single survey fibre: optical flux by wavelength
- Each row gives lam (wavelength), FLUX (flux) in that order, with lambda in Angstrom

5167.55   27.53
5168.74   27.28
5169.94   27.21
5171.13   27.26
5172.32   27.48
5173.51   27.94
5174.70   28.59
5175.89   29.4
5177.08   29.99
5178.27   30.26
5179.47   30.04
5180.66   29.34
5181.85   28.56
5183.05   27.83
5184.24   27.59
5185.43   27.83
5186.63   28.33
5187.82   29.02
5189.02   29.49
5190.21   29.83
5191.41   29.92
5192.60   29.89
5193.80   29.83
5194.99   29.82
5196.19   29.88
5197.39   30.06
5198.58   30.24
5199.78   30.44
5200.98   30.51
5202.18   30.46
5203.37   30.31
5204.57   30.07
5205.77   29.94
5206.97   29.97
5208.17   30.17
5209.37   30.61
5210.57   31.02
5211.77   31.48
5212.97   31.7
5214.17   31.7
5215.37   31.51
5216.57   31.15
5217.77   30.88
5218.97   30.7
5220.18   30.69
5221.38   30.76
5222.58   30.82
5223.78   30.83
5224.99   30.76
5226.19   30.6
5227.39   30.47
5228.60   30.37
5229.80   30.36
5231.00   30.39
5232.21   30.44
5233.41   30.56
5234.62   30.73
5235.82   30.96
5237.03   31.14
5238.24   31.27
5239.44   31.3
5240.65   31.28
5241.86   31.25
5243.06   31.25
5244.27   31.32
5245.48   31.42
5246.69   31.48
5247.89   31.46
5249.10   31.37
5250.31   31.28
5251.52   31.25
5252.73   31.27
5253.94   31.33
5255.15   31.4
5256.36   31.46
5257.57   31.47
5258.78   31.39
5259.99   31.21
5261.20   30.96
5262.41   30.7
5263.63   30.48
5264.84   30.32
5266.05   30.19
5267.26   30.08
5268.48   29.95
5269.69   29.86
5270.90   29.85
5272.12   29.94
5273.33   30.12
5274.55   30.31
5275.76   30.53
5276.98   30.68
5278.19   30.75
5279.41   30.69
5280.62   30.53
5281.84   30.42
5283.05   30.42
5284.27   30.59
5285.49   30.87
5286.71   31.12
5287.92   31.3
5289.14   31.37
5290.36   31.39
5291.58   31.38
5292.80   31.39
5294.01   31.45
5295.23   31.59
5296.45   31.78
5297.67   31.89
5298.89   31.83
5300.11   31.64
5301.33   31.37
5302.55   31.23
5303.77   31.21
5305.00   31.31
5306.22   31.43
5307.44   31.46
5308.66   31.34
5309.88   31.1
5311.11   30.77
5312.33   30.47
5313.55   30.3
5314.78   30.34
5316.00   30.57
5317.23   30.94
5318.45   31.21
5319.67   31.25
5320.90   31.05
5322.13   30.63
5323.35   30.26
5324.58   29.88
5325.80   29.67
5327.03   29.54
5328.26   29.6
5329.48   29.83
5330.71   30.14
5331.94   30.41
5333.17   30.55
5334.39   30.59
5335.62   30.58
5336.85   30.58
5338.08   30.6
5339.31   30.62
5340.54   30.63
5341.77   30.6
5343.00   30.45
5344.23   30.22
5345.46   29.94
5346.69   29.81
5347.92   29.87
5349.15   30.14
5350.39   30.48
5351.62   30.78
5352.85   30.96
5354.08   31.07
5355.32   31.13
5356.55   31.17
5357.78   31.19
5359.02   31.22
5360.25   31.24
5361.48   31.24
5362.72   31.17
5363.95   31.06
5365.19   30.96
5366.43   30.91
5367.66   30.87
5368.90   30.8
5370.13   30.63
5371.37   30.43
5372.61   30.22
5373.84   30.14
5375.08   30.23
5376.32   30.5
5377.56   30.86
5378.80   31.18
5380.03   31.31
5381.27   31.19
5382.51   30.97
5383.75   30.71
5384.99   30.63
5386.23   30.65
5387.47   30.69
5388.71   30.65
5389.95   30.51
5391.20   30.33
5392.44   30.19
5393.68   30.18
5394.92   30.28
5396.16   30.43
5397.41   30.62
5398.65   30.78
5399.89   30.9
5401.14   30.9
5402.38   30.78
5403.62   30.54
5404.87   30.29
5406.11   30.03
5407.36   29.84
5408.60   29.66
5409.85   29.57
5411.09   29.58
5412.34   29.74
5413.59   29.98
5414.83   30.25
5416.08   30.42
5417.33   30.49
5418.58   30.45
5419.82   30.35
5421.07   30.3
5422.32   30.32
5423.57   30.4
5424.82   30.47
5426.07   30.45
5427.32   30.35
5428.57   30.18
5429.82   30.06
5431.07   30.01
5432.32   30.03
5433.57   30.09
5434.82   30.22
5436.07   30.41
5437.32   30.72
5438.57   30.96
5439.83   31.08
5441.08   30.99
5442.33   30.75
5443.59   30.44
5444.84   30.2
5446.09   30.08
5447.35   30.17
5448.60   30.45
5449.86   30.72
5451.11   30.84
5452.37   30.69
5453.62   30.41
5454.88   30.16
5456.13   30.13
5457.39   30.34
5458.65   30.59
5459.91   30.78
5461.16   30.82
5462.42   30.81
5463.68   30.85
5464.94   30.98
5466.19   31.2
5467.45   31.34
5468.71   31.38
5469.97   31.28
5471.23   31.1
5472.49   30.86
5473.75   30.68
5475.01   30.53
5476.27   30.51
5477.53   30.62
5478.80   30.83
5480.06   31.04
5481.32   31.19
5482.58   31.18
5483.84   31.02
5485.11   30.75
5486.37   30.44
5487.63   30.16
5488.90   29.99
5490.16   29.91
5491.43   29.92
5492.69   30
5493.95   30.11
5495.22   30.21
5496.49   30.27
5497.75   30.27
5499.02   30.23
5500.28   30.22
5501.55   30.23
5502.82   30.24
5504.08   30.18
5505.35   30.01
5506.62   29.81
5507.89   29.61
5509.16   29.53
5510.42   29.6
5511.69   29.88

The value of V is 1.05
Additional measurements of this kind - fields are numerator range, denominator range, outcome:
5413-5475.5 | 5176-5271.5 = 1.09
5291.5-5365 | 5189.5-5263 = 1.04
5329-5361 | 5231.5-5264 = 1.02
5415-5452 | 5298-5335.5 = 1.03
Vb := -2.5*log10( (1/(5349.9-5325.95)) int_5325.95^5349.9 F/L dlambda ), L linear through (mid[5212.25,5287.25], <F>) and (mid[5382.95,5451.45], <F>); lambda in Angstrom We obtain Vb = 0.01 mag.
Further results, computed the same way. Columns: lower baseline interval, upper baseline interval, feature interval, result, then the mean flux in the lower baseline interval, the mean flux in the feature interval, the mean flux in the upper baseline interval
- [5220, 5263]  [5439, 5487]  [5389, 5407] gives 0.01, 31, 30.5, 30.7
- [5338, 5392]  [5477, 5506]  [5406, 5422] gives 0.02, 30.7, 30.1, 30.4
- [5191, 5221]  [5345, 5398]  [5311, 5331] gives 0.01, 30.5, 30.4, 30.7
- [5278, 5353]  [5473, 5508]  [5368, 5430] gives 0.01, 30.8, 30.4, 30.4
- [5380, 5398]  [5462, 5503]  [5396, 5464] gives 0.01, 30.6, 30.4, 30.6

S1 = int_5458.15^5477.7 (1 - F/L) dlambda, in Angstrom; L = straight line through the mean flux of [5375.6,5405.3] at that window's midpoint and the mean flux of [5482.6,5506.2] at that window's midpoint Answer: -0.4 Angstrom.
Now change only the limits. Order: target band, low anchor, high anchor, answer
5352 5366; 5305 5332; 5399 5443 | -0.29 Angstrom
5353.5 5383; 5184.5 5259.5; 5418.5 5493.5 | -0.29 Angstrom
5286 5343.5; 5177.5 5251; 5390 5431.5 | -0.99 Angstrom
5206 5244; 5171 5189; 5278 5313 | -1.55 Angstrom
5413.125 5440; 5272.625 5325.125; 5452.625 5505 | 0.30 Angstrom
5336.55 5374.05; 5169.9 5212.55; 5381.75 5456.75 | -0.68 Angstrom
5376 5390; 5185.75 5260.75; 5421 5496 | -0.11 Angstrom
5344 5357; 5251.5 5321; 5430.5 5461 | 0.10 Angstrom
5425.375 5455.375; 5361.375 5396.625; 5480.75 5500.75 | 0.07 Angstrom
